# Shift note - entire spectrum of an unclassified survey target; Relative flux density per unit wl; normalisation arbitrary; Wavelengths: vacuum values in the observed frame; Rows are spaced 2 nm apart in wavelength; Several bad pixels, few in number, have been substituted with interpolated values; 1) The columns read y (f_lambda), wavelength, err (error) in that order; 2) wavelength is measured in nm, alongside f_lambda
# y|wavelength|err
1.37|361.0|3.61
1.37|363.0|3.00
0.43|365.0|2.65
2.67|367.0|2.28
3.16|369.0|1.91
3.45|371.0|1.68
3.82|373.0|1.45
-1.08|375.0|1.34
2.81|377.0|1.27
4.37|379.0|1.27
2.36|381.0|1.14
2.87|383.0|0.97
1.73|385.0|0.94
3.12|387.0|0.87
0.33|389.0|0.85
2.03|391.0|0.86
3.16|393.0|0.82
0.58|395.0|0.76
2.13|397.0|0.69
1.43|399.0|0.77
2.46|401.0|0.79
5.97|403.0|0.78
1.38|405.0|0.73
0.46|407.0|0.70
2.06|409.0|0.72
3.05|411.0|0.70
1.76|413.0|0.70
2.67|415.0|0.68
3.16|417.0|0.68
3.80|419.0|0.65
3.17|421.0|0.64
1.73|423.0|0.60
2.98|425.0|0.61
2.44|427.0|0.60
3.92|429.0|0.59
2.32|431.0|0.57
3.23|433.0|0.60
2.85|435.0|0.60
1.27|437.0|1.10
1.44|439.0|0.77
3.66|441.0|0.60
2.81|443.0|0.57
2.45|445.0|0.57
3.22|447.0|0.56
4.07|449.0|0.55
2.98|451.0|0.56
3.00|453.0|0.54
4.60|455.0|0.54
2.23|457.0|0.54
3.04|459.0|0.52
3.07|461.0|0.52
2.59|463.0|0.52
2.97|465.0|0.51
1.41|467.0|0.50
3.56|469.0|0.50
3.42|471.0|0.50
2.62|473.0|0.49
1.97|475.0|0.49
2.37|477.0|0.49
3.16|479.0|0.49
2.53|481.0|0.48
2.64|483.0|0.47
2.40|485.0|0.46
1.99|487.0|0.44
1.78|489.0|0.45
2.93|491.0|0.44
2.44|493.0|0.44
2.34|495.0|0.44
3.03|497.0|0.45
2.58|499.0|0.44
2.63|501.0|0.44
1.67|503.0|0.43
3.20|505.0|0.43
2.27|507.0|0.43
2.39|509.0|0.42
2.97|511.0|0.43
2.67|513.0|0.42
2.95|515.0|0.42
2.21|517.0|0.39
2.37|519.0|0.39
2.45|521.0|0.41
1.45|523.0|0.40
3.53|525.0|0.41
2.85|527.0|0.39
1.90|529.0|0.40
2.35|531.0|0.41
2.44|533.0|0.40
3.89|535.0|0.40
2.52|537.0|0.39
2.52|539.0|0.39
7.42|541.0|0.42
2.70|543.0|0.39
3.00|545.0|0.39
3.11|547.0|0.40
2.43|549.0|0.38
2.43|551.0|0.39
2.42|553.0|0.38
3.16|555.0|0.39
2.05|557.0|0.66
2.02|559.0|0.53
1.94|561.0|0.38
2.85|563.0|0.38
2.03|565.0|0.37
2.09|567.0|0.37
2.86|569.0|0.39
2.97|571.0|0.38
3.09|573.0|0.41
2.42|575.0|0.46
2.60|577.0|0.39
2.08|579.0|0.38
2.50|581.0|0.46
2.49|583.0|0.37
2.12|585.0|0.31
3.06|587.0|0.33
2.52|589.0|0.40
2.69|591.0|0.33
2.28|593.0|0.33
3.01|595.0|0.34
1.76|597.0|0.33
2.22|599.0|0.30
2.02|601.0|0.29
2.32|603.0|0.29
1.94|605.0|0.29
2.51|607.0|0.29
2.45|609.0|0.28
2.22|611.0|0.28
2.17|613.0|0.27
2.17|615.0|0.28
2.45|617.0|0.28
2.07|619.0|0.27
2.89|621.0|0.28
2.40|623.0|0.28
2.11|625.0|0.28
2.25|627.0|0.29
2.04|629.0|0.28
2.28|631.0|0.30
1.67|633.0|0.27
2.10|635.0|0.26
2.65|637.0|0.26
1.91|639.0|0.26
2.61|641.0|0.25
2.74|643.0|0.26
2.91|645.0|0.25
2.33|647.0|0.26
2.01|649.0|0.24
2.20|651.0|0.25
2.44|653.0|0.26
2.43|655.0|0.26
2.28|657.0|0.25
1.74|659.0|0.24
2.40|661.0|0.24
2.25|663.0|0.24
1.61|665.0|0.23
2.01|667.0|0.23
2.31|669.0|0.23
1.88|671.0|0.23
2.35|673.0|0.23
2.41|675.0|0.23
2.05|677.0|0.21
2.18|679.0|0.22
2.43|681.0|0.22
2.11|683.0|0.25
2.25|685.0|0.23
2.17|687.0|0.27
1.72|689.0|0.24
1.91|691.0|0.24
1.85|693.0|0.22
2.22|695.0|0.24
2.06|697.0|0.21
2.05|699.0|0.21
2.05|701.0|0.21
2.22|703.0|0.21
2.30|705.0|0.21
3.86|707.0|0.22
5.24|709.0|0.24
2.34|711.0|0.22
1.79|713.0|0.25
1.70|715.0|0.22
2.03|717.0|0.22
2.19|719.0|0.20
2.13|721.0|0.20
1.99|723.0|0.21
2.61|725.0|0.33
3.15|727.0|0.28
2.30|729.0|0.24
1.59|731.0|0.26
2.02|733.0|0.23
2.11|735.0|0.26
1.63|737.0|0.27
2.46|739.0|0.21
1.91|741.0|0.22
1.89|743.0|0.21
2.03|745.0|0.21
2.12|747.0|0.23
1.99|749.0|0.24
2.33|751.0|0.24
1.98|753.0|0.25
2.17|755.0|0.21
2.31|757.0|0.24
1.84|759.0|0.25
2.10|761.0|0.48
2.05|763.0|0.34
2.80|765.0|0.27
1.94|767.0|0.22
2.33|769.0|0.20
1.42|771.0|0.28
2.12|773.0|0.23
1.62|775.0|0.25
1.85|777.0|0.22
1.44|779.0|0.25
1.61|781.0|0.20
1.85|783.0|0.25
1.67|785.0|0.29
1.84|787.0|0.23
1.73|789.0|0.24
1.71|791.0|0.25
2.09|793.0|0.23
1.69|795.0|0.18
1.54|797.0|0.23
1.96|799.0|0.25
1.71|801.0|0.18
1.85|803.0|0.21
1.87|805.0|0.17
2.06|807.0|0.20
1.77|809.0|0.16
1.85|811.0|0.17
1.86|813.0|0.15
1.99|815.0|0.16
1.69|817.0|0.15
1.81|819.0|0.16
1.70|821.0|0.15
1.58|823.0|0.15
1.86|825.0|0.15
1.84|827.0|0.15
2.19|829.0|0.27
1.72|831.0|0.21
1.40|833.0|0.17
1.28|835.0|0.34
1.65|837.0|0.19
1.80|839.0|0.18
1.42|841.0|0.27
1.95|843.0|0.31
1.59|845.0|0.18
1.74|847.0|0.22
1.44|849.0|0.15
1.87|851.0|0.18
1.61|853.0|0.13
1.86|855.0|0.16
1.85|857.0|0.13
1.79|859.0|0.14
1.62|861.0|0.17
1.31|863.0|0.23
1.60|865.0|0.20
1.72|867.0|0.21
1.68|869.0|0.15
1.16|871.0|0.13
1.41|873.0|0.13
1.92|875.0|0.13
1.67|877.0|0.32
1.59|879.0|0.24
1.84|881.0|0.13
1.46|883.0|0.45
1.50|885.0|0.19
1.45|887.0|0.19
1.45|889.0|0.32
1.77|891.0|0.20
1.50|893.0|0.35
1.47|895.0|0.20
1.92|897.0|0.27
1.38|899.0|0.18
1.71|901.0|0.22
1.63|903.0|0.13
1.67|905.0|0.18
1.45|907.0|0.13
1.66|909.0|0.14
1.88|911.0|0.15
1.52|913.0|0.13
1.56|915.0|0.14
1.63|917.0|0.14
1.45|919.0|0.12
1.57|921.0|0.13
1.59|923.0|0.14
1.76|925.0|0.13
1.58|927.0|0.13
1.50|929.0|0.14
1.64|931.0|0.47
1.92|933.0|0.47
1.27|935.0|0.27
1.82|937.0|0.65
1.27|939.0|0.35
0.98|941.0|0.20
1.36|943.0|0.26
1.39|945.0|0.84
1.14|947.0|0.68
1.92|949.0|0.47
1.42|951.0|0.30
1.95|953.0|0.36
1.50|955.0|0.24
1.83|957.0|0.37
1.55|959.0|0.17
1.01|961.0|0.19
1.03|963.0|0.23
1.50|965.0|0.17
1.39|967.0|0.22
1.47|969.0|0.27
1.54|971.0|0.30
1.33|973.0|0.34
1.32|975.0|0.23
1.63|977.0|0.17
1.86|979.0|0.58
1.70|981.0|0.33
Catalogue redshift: 0.079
